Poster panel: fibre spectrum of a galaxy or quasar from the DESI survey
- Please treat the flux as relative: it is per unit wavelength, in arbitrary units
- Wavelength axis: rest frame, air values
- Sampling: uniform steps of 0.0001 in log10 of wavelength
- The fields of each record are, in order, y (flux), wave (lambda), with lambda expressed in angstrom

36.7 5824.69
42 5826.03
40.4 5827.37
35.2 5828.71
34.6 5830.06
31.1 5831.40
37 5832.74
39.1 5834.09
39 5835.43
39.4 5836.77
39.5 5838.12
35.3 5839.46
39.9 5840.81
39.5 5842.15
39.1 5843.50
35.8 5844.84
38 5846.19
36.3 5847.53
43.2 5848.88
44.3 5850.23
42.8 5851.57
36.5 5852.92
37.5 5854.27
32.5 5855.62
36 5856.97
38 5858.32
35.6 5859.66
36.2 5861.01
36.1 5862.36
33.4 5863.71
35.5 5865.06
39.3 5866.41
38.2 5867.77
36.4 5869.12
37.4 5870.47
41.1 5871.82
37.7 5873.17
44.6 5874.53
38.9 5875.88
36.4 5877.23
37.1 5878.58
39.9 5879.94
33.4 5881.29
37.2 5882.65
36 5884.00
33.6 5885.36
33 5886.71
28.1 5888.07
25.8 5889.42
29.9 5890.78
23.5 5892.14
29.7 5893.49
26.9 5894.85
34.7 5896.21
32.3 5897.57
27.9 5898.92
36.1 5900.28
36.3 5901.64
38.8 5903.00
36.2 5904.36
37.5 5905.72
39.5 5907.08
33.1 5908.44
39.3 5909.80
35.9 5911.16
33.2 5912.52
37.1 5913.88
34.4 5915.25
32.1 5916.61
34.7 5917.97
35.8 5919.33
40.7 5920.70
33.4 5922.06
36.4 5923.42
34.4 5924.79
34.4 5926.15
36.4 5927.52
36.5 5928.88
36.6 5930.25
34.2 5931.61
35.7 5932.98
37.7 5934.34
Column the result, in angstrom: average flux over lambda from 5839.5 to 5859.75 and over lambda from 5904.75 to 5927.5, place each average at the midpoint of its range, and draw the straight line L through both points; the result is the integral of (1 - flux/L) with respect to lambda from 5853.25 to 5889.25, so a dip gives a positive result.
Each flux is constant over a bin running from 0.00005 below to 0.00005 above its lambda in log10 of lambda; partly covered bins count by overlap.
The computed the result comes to 1.1 angstrom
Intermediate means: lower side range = 38.3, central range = 36.4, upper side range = 35.8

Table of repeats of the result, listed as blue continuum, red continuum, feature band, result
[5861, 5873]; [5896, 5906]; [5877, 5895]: 1.9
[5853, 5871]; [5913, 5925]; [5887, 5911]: 2.0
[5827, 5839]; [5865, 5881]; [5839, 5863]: -0.1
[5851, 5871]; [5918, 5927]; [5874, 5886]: -0.3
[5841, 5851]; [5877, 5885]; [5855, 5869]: 0.8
